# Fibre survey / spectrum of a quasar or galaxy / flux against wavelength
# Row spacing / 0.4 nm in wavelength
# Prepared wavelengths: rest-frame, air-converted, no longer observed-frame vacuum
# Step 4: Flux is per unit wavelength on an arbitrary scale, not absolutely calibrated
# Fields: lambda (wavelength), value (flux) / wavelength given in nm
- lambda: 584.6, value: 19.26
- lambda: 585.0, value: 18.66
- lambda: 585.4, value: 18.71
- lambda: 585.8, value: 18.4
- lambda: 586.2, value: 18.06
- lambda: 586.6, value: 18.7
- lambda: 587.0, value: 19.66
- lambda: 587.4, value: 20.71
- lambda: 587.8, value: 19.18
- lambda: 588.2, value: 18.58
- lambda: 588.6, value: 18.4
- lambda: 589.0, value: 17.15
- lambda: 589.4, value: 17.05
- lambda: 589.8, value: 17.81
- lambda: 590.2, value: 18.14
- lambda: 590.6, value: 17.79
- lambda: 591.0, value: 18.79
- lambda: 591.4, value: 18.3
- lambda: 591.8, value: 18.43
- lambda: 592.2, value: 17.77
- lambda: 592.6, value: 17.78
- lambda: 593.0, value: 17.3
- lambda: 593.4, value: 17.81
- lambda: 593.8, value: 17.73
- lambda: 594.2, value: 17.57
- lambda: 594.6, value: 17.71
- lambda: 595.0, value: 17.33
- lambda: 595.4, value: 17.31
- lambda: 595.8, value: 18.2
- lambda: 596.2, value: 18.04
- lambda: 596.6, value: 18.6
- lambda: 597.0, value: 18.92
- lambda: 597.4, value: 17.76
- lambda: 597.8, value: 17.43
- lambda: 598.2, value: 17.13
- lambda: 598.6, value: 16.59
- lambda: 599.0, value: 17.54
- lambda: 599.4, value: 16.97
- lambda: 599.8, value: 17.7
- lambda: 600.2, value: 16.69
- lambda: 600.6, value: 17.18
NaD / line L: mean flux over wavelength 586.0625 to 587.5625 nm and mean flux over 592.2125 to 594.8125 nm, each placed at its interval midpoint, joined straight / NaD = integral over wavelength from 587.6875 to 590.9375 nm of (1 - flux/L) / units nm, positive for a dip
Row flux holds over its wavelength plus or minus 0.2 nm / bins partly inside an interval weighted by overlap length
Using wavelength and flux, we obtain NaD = 0.12 nm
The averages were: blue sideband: 19.3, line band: 18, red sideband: 17.7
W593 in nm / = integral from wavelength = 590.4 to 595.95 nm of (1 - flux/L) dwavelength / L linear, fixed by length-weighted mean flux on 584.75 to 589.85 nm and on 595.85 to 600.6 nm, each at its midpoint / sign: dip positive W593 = 0.06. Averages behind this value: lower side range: 18.6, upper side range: 17.6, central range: 17.8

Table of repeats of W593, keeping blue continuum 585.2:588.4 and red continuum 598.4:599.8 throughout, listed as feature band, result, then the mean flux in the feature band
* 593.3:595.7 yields 0.03 nm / 17.6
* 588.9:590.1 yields 0.08 nm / 17.4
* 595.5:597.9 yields -0.09 nm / 18.2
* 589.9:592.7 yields 0.03 nm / 18.1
